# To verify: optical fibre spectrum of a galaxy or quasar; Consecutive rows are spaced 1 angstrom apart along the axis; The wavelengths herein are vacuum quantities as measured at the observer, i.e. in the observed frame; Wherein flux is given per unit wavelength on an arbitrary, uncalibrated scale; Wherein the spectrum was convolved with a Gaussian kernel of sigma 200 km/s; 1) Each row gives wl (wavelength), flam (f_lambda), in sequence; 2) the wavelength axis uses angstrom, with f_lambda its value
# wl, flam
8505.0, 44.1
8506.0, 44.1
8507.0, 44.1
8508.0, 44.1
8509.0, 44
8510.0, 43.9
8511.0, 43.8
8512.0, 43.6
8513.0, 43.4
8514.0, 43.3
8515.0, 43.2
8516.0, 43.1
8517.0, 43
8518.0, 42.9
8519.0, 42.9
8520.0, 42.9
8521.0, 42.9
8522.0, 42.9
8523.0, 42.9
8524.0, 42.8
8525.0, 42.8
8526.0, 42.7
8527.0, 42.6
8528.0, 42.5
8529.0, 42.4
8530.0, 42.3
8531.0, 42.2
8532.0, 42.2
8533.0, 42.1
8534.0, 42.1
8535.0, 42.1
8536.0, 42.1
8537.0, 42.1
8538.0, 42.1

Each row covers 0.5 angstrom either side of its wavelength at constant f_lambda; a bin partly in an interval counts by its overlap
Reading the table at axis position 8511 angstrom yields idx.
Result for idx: 43.8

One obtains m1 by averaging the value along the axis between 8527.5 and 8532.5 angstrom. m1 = 42.3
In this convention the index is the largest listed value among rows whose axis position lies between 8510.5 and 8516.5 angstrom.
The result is 43.8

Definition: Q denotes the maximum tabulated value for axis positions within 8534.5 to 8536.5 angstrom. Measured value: 42.1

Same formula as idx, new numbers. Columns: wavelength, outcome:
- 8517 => 43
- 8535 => 42.1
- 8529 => 42.4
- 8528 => 42.5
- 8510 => 43.9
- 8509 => 44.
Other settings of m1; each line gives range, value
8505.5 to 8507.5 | 44.1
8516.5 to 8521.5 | 42.9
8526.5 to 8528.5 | 42.5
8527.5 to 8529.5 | 42.5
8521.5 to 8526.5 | 42.8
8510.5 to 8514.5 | 43.5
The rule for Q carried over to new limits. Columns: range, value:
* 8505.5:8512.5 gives 44.1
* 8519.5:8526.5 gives 42.9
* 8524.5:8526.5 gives 42.8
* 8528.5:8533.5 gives 42.4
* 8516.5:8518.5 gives 43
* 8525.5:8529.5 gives 42.7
